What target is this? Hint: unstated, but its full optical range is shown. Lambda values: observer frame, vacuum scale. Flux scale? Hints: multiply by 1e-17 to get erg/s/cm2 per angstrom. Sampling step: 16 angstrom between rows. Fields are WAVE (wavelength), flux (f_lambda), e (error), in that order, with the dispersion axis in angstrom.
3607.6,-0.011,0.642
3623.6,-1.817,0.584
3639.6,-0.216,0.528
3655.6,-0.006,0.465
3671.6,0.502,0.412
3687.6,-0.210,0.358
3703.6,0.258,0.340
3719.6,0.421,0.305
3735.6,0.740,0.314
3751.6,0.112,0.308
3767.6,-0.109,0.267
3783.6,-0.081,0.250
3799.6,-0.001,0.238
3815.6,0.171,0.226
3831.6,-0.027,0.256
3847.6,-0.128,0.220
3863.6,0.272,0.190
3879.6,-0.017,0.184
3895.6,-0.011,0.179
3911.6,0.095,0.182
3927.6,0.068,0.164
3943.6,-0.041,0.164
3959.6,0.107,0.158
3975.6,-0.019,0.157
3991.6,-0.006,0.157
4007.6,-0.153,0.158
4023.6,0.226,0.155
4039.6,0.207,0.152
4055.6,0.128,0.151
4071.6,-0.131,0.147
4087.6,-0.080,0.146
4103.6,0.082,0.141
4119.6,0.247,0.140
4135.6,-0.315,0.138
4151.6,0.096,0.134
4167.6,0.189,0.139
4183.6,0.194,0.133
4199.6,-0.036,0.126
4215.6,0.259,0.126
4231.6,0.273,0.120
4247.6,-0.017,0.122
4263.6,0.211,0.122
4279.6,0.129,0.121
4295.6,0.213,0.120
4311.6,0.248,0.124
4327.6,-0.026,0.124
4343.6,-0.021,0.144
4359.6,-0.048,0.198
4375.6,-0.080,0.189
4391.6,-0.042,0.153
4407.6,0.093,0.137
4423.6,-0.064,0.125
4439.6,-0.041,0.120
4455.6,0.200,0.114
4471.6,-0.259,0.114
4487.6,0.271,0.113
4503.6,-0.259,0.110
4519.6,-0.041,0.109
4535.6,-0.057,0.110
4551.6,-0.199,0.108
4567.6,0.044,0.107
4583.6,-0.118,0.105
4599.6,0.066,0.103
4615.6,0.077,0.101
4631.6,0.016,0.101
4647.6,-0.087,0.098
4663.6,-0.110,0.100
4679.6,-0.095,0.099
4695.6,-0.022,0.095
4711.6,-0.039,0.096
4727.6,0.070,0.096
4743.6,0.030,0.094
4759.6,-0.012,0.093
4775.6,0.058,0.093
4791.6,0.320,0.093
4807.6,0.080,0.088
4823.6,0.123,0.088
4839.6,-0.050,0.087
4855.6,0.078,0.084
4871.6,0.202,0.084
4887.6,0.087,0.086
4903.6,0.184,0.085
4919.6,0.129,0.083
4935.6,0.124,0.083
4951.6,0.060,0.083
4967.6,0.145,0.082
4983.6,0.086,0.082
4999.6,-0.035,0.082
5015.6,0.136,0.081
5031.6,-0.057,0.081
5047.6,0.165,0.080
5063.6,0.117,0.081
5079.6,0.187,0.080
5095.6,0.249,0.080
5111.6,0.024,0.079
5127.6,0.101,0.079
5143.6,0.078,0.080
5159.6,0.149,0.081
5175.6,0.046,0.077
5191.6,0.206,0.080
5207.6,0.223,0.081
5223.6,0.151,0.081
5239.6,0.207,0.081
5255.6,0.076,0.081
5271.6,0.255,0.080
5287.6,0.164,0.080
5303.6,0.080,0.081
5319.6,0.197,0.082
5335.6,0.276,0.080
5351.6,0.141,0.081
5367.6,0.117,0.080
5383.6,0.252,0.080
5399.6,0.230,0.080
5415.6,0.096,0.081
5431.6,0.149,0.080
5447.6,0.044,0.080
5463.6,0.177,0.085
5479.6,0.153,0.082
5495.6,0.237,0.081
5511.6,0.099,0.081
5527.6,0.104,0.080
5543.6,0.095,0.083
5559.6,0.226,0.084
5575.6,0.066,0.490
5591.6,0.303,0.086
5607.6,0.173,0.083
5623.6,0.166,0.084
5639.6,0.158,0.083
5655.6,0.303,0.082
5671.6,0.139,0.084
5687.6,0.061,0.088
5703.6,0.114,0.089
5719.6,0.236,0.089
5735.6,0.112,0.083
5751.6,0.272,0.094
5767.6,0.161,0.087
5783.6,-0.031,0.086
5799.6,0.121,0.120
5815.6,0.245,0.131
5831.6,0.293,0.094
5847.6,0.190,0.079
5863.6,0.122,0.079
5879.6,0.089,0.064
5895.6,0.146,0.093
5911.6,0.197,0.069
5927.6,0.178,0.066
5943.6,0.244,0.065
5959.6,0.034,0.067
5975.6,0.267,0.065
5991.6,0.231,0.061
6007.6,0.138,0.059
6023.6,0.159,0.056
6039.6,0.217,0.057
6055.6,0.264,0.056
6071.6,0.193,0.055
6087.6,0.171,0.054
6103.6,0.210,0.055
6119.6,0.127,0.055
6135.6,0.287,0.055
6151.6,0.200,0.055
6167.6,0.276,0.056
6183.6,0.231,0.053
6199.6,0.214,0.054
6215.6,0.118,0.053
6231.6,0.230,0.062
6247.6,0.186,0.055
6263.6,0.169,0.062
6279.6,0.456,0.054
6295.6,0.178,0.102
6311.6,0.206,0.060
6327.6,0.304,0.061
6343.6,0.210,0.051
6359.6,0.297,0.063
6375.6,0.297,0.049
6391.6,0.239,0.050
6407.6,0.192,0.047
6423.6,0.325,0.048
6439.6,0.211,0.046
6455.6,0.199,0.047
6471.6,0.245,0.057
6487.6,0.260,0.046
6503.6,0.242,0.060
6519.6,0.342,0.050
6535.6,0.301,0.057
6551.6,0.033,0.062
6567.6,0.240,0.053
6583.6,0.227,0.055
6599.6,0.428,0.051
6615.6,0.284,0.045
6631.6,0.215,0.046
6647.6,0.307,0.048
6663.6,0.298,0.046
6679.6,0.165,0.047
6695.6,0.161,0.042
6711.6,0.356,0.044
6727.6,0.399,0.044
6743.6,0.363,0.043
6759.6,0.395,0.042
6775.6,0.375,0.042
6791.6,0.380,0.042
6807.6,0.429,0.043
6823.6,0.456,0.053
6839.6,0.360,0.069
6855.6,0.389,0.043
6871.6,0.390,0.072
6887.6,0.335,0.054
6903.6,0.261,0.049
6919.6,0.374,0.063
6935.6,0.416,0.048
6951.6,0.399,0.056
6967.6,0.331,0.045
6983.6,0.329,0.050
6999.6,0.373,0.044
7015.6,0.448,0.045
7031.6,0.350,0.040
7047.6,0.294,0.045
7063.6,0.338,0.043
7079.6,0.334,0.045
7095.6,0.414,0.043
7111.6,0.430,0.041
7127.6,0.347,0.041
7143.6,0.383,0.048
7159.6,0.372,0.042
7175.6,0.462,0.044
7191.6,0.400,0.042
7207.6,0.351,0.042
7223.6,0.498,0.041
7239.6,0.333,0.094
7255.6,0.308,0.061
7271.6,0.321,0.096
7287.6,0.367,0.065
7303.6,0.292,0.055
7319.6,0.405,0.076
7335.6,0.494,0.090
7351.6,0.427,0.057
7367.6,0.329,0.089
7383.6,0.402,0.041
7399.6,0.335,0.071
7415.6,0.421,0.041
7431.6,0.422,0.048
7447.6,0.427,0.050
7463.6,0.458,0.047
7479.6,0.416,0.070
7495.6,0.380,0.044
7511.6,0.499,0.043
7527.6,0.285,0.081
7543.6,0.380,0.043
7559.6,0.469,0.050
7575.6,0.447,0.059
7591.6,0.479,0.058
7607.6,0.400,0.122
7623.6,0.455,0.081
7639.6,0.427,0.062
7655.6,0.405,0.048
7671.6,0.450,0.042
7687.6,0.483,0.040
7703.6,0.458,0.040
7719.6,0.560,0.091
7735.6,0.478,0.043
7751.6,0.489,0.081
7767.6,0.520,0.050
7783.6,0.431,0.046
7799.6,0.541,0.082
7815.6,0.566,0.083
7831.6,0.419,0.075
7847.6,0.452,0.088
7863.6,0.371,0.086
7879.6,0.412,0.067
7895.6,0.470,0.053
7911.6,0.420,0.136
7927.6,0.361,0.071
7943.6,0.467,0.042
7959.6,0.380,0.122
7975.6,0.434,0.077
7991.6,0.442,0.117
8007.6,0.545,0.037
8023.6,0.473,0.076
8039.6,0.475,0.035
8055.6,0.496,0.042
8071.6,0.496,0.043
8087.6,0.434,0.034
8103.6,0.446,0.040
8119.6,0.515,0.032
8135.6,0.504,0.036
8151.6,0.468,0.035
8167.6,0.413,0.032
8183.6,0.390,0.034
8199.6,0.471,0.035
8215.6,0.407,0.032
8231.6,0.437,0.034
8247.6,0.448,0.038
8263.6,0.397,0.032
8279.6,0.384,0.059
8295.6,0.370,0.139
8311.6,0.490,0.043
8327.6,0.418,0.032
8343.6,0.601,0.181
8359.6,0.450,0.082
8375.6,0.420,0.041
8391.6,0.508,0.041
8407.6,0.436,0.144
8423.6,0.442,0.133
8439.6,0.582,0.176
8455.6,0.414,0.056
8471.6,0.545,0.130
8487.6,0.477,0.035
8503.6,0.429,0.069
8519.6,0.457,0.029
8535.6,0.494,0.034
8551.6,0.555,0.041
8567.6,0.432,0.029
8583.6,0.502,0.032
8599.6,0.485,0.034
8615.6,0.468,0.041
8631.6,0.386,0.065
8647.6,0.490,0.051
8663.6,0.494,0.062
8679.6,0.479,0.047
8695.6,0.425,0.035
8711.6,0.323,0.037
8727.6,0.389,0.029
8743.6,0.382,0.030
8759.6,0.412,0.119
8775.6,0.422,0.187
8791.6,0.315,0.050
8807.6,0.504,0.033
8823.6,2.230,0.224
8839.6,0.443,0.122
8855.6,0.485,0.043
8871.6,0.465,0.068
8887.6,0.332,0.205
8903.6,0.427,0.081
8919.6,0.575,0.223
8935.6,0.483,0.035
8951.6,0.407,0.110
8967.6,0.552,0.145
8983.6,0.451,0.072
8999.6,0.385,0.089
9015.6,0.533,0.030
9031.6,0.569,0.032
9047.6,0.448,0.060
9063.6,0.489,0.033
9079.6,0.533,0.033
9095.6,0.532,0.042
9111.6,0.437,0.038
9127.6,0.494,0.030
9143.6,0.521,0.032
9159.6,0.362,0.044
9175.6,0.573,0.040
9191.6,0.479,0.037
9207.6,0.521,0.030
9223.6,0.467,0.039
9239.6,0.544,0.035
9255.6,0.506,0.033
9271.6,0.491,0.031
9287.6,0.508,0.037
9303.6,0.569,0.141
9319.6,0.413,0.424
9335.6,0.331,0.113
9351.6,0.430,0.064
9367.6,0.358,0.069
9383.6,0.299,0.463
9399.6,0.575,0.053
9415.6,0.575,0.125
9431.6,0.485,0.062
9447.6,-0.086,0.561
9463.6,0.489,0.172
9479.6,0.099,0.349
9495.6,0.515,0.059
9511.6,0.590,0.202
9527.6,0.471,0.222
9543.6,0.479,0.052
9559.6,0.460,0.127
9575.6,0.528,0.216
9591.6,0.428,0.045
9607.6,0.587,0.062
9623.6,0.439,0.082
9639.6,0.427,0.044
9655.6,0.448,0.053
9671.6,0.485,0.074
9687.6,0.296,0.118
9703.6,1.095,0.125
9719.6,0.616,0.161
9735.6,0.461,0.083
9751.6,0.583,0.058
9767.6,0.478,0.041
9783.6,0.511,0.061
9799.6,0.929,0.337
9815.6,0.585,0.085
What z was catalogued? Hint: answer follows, 0.686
